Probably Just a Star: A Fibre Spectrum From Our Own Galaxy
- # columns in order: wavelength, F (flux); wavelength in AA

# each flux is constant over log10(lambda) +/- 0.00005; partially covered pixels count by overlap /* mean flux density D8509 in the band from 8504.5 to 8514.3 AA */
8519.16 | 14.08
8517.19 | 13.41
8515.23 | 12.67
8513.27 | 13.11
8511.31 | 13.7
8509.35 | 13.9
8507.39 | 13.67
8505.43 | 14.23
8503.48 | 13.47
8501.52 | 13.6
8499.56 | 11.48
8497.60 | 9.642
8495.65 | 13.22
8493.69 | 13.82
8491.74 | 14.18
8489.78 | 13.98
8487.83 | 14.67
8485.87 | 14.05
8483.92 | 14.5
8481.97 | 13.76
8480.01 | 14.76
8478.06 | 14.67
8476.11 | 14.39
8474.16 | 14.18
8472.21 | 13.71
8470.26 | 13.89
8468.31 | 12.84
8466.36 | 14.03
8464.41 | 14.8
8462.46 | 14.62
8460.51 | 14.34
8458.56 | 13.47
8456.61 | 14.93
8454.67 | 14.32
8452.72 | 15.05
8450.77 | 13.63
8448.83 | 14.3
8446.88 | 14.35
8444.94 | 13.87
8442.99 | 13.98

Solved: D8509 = 13.7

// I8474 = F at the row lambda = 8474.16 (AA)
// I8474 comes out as 14.18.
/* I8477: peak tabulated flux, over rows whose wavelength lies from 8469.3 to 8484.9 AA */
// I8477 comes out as 14.76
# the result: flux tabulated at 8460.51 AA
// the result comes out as 14.34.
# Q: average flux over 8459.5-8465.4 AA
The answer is 14.6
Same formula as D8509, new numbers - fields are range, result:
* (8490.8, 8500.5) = 12.5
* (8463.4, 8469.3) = 13.9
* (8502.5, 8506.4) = 13.9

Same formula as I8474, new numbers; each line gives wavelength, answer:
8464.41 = 14.8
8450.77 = 13.63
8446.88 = 14.35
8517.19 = 13.41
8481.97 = 13.76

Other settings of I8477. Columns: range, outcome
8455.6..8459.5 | 14.93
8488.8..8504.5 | 14.18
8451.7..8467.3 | 15.05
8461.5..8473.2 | 14.8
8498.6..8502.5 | 13.6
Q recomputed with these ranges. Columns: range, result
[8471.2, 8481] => 14.3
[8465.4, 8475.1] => 13.7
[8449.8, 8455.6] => 14.3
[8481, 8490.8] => 14.2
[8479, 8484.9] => 14.3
